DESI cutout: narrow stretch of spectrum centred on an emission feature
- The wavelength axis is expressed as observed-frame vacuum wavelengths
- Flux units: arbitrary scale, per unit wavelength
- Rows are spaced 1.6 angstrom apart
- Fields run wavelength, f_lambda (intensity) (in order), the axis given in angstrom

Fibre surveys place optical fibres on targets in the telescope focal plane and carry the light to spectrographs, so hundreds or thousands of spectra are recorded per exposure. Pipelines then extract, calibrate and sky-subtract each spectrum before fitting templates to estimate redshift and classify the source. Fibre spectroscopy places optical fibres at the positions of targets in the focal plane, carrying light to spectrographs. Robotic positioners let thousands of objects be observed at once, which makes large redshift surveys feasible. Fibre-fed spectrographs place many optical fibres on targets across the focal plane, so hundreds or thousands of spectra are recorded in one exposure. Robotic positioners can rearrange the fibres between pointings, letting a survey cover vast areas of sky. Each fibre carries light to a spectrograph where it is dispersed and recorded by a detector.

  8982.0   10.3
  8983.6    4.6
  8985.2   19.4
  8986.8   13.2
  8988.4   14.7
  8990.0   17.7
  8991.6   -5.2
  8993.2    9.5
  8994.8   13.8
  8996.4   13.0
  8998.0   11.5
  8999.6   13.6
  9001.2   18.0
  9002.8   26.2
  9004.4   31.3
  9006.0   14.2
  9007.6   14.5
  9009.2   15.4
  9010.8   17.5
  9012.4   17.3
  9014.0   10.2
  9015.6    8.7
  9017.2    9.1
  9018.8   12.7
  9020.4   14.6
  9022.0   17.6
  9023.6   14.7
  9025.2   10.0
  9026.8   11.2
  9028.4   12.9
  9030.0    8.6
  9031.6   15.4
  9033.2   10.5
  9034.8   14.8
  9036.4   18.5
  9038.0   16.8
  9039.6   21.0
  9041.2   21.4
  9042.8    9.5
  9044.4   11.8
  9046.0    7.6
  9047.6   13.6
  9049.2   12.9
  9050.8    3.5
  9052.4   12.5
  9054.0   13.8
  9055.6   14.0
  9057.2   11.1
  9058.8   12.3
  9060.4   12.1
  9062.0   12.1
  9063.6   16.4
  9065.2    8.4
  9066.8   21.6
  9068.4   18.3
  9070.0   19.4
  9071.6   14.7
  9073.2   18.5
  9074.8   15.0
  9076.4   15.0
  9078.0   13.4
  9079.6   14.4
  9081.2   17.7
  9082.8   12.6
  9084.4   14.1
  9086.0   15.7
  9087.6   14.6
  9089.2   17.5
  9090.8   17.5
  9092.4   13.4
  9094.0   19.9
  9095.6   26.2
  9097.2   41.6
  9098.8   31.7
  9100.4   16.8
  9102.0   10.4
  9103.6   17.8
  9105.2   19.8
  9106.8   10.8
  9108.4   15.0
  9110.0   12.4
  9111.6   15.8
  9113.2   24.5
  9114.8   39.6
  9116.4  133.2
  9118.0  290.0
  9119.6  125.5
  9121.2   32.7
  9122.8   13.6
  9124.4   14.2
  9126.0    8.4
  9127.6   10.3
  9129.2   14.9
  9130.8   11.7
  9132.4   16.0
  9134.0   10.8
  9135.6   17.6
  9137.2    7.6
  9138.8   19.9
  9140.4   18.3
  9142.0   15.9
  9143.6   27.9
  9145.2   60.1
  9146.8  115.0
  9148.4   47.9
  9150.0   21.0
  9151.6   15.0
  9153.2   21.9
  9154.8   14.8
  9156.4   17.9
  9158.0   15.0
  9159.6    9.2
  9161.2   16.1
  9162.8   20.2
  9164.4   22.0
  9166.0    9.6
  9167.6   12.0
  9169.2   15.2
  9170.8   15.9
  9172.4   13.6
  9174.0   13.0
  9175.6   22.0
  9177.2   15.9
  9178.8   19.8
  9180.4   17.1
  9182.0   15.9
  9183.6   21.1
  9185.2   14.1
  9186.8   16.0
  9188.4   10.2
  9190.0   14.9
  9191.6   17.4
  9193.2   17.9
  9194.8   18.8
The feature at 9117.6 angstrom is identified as H-alpha 6563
